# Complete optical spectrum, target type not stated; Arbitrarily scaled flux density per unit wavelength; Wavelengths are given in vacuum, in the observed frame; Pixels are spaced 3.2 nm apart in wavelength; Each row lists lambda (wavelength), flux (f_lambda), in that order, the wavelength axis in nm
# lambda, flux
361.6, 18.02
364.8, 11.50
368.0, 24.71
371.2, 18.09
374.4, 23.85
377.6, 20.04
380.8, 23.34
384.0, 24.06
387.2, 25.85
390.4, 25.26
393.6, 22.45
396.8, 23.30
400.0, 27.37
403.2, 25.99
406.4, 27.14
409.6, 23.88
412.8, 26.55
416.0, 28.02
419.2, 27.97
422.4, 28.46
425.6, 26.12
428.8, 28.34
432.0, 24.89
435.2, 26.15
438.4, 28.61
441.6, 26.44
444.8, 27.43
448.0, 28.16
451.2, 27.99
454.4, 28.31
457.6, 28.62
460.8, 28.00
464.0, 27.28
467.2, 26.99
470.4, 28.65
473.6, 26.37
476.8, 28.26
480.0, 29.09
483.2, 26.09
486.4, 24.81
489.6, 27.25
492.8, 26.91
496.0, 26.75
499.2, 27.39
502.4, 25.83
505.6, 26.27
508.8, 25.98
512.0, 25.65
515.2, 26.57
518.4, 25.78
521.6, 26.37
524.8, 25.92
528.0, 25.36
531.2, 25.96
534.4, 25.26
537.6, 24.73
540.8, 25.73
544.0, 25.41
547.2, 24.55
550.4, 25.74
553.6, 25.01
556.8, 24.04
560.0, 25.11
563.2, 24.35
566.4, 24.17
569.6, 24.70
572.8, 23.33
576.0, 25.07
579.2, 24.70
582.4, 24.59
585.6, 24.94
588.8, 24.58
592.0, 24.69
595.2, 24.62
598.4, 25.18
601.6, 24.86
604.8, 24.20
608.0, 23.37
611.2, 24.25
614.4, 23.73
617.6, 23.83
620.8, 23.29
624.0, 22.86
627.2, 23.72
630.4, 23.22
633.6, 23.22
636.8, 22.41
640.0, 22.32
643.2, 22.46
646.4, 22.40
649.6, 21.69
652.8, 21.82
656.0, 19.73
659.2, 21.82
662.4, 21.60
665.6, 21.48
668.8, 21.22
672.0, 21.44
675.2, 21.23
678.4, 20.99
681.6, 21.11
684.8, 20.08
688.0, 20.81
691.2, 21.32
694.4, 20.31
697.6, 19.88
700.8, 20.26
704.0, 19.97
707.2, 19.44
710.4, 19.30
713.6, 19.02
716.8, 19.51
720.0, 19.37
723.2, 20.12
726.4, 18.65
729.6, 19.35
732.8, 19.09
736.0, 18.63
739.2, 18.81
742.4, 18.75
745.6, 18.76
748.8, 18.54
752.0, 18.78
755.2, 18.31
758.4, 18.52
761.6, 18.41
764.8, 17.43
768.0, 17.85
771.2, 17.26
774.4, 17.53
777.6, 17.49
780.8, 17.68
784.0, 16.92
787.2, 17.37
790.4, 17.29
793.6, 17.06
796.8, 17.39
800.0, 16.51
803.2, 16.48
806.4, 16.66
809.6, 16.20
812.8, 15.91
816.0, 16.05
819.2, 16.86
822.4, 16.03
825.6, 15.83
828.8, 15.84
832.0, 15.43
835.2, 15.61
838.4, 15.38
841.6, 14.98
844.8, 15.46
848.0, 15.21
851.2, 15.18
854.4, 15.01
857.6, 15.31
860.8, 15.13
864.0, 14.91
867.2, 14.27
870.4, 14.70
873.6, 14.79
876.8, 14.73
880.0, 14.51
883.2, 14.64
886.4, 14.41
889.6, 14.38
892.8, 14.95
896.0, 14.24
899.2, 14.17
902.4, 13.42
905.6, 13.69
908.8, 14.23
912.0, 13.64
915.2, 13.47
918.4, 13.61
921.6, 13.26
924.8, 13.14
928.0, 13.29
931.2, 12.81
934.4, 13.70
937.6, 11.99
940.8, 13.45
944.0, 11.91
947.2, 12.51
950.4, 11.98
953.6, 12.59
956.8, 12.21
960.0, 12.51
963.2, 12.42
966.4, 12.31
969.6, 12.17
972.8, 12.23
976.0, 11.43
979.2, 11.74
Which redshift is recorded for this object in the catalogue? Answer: 0.000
